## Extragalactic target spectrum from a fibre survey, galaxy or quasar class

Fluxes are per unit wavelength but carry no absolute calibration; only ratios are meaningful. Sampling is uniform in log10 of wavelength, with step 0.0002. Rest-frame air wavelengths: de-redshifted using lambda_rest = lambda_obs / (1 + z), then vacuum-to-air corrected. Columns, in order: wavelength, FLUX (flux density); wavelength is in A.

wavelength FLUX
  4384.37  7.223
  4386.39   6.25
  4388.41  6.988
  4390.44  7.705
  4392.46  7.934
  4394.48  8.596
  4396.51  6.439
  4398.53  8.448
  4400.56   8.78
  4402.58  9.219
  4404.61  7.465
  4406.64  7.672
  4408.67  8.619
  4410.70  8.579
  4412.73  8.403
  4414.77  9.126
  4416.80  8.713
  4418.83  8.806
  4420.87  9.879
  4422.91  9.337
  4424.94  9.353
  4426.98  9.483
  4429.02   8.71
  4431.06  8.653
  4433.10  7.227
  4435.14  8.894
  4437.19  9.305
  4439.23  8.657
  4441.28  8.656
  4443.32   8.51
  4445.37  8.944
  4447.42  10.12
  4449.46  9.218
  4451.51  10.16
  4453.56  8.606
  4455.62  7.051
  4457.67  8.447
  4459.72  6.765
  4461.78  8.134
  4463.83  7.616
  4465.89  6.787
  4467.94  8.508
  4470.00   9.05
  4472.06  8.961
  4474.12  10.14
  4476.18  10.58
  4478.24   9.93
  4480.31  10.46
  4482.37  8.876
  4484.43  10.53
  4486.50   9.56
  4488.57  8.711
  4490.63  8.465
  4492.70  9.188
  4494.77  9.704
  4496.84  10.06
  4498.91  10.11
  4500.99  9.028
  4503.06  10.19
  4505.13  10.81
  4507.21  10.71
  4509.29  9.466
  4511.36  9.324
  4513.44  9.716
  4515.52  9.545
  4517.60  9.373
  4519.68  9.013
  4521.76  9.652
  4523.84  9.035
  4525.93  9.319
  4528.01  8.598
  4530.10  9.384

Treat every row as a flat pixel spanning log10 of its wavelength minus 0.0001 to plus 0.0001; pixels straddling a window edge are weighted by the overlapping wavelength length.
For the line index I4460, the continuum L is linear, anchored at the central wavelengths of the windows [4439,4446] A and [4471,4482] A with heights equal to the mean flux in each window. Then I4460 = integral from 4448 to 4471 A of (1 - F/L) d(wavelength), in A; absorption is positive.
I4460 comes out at 2.6 A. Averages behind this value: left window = 8.68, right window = 9.94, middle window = 8.25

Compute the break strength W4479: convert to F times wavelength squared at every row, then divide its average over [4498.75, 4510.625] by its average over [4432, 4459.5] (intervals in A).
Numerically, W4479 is 1.18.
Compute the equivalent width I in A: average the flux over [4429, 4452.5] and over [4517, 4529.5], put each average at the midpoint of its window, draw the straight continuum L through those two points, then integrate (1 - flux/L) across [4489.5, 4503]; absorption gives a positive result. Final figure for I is -0.58 A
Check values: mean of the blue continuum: 8.93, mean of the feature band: 9.48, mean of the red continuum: 9.17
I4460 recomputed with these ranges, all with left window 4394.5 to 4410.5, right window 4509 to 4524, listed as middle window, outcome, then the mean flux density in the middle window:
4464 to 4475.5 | 0.3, 8.67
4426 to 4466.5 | 0.5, 8.51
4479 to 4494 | -0.6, 9.41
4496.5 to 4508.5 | -1.1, 10.1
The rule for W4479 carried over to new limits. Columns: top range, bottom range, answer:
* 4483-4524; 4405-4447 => 1.13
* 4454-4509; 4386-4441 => 1.12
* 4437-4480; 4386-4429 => 1.07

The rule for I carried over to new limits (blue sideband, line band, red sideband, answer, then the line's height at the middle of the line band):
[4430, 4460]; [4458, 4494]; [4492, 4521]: 1.01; 9.2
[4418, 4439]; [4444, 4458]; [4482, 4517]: 0.34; 9.18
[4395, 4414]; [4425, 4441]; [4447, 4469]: -0.98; 8.23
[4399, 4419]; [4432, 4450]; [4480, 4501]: 0.18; 8.91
